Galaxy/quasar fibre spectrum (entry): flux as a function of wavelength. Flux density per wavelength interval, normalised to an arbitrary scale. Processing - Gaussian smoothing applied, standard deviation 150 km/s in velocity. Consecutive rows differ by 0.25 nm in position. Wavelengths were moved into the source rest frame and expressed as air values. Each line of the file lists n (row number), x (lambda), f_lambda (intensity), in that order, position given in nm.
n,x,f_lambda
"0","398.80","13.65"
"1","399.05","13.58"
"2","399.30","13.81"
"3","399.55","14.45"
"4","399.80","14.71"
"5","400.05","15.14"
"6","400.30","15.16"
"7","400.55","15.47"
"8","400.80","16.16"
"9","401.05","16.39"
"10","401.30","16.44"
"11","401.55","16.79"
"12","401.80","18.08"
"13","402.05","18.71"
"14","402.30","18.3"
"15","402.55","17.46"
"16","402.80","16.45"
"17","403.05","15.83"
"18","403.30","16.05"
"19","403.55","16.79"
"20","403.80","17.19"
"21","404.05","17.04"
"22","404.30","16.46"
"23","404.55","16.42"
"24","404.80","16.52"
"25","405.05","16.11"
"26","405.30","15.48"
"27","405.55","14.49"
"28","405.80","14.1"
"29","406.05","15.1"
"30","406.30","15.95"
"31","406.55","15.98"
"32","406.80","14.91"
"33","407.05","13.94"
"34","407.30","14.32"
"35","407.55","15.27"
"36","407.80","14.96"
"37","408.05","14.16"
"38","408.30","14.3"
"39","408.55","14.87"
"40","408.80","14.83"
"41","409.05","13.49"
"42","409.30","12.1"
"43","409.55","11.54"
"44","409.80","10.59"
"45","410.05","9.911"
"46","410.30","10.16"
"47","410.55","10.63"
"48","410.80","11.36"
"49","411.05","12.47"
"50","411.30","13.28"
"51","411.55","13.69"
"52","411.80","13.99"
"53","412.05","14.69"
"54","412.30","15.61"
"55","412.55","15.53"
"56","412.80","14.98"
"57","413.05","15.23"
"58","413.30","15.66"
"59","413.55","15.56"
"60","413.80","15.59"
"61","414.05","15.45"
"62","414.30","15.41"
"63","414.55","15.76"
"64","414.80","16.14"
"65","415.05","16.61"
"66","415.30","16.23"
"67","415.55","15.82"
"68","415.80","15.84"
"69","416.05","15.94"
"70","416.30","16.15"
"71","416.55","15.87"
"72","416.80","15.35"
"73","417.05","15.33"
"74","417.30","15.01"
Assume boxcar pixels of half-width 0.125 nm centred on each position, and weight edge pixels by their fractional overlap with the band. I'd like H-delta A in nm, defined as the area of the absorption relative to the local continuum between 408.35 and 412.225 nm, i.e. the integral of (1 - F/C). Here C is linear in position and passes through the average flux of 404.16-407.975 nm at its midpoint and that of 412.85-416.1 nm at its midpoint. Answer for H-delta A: 0.74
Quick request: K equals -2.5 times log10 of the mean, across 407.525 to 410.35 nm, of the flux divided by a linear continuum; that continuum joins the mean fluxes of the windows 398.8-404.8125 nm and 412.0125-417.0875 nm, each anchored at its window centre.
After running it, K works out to 0.22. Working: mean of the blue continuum 16.2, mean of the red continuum 15.7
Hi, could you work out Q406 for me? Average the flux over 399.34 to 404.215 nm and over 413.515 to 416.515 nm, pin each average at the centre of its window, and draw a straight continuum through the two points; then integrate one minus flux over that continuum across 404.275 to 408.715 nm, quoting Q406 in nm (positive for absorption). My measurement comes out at 0.29 nm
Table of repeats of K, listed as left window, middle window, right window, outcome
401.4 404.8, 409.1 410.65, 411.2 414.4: 0.38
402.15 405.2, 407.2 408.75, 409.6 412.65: -0.02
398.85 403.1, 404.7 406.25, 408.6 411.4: -0.10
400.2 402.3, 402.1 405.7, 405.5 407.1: -0.04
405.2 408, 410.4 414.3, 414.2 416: 0.10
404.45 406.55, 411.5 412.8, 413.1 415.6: 0.07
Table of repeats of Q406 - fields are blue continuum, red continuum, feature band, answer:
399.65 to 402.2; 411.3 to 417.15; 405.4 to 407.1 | 0.11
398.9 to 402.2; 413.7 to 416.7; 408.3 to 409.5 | 0.16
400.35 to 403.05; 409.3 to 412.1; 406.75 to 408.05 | -0.08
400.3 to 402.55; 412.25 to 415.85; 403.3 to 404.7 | 0.00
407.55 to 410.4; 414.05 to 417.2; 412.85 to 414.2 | -0.05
